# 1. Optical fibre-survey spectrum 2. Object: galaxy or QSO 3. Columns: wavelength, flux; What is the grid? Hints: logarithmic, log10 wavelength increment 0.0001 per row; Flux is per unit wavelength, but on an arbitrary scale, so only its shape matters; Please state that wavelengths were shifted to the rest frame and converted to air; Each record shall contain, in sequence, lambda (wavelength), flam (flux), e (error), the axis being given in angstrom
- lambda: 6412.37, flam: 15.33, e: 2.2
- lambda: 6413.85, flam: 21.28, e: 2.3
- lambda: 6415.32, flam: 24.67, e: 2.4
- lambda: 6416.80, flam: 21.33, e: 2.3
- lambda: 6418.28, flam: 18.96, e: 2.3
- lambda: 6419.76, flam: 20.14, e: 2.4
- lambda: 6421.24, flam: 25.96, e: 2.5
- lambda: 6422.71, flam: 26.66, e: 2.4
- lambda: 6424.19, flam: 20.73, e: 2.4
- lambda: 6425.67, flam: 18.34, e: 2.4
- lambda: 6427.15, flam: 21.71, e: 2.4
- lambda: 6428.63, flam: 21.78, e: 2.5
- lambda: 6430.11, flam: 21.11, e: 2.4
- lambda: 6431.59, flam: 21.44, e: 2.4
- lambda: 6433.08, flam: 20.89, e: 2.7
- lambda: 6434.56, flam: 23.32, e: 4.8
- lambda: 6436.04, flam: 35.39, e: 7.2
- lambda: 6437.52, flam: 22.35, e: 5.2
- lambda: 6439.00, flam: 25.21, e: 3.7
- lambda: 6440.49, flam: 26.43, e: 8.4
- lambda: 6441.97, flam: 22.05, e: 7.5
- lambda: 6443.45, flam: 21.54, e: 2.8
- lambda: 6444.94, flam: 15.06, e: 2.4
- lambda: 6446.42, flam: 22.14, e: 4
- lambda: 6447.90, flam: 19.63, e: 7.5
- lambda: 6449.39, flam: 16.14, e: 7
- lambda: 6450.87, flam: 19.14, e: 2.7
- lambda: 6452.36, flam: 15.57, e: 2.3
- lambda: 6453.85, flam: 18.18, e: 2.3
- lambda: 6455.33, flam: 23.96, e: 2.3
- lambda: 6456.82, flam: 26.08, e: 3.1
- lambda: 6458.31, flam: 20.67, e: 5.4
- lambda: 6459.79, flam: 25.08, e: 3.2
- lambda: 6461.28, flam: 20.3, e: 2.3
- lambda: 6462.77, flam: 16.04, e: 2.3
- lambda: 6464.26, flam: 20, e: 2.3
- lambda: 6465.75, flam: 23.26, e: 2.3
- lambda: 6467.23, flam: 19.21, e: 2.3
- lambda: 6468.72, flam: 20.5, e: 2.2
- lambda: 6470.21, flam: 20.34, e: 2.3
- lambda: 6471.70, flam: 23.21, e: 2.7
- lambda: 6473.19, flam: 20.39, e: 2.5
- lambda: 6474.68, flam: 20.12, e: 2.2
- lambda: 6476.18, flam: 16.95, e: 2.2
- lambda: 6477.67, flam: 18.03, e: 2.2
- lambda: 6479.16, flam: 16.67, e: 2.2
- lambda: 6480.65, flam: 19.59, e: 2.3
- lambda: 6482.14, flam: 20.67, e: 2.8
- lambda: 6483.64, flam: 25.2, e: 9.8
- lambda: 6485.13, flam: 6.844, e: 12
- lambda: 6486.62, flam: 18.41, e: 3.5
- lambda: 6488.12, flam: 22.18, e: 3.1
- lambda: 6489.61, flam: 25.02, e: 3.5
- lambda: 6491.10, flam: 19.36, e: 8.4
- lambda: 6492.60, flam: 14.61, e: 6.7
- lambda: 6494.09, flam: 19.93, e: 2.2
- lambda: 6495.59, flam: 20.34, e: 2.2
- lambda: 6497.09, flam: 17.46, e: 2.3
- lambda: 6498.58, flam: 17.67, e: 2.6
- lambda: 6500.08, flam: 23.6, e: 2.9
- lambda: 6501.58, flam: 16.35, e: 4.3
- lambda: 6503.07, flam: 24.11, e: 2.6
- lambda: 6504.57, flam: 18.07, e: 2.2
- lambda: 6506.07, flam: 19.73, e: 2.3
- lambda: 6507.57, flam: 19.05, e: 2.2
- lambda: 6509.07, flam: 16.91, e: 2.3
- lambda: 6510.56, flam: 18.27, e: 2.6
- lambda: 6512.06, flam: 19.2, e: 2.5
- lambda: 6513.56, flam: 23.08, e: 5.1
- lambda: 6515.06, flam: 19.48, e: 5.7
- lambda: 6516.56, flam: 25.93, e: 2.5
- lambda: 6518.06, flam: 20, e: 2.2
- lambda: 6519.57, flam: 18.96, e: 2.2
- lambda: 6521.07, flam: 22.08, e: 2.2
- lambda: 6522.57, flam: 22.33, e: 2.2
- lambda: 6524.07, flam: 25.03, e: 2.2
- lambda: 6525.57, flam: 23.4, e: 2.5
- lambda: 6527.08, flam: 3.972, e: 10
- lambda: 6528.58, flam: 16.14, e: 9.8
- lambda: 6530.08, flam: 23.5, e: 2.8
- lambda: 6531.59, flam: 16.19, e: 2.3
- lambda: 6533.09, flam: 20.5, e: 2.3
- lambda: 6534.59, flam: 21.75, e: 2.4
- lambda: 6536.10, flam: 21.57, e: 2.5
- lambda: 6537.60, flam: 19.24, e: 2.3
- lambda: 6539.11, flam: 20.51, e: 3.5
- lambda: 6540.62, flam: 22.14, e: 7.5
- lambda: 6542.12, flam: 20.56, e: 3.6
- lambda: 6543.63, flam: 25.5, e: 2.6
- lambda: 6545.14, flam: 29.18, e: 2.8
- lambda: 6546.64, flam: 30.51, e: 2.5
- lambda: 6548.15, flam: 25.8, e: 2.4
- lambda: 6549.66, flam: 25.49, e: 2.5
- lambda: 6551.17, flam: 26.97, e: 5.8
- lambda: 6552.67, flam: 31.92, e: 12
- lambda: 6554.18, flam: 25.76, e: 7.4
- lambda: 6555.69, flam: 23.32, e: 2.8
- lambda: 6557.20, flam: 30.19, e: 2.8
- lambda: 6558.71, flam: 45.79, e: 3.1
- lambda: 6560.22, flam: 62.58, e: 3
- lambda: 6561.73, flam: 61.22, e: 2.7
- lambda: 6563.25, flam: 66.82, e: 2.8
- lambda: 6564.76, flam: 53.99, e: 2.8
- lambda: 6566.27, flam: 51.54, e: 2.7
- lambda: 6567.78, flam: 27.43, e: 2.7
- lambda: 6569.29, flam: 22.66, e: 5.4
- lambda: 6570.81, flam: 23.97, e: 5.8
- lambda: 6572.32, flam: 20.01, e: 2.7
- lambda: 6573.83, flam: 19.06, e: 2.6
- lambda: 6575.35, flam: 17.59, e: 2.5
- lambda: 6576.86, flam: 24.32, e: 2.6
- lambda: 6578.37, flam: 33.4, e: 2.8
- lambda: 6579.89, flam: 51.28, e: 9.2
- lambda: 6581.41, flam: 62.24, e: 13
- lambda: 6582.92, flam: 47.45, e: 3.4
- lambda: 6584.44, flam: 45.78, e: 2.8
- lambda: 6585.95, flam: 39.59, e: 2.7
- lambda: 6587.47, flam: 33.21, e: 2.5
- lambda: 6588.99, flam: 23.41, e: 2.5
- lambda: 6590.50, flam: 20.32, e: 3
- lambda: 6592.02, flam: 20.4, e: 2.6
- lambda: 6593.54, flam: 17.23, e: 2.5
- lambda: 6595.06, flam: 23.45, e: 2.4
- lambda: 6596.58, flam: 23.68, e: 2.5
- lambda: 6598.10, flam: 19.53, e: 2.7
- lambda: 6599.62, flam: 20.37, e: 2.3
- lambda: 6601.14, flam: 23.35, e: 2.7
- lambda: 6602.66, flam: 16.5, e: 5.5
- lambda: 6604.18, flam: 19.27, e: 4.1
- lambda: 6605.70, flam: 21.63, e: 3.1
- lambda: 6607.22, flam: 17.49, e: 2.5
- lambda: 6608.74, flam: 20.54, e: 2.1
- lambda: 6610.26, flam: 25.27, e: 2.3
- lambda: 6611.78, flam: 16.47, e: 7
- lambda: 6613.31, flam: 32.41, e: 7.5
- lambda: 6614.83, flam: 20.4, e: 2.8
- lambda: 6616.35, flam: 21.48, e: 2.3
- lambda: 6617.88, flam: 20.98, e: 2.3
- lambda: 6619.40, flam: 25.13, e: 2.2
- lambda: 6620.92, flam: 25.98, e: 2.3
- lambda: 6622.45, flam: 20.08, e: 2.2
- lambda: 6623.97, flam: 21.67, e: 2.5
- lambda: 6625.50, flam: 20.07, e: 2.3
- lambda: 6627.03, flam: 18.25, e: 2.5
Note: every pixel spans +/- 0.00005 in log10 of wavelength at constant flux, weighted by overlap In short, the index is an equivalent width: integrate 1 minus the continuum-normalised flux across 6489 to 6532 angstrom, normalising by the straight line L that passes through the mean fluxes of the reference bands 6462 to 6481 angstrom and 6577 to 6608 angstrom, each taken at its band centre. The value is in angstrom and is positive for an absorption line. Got 5.45 angstrom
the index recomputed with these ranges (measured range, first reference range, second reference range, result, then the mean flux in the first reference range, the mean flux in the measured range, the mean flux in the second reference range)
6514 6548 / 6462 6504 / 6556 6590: 9.6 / 19.5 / 21.4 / 38.9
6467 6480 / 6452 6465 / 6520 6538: 0.7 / 20.8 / 19.5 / 19.6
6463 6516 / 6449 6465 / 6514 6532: 1.3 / 20.2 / 19.5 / 19.9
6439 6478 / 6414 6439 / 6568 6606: 5.4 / 22.8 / 20.5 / 27.6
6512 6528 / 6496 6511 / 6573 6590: 1.6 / 19.2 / 20.3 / 35.8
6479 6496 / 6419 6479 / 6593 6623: 1.8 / 21.3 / 19.1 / 21.6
